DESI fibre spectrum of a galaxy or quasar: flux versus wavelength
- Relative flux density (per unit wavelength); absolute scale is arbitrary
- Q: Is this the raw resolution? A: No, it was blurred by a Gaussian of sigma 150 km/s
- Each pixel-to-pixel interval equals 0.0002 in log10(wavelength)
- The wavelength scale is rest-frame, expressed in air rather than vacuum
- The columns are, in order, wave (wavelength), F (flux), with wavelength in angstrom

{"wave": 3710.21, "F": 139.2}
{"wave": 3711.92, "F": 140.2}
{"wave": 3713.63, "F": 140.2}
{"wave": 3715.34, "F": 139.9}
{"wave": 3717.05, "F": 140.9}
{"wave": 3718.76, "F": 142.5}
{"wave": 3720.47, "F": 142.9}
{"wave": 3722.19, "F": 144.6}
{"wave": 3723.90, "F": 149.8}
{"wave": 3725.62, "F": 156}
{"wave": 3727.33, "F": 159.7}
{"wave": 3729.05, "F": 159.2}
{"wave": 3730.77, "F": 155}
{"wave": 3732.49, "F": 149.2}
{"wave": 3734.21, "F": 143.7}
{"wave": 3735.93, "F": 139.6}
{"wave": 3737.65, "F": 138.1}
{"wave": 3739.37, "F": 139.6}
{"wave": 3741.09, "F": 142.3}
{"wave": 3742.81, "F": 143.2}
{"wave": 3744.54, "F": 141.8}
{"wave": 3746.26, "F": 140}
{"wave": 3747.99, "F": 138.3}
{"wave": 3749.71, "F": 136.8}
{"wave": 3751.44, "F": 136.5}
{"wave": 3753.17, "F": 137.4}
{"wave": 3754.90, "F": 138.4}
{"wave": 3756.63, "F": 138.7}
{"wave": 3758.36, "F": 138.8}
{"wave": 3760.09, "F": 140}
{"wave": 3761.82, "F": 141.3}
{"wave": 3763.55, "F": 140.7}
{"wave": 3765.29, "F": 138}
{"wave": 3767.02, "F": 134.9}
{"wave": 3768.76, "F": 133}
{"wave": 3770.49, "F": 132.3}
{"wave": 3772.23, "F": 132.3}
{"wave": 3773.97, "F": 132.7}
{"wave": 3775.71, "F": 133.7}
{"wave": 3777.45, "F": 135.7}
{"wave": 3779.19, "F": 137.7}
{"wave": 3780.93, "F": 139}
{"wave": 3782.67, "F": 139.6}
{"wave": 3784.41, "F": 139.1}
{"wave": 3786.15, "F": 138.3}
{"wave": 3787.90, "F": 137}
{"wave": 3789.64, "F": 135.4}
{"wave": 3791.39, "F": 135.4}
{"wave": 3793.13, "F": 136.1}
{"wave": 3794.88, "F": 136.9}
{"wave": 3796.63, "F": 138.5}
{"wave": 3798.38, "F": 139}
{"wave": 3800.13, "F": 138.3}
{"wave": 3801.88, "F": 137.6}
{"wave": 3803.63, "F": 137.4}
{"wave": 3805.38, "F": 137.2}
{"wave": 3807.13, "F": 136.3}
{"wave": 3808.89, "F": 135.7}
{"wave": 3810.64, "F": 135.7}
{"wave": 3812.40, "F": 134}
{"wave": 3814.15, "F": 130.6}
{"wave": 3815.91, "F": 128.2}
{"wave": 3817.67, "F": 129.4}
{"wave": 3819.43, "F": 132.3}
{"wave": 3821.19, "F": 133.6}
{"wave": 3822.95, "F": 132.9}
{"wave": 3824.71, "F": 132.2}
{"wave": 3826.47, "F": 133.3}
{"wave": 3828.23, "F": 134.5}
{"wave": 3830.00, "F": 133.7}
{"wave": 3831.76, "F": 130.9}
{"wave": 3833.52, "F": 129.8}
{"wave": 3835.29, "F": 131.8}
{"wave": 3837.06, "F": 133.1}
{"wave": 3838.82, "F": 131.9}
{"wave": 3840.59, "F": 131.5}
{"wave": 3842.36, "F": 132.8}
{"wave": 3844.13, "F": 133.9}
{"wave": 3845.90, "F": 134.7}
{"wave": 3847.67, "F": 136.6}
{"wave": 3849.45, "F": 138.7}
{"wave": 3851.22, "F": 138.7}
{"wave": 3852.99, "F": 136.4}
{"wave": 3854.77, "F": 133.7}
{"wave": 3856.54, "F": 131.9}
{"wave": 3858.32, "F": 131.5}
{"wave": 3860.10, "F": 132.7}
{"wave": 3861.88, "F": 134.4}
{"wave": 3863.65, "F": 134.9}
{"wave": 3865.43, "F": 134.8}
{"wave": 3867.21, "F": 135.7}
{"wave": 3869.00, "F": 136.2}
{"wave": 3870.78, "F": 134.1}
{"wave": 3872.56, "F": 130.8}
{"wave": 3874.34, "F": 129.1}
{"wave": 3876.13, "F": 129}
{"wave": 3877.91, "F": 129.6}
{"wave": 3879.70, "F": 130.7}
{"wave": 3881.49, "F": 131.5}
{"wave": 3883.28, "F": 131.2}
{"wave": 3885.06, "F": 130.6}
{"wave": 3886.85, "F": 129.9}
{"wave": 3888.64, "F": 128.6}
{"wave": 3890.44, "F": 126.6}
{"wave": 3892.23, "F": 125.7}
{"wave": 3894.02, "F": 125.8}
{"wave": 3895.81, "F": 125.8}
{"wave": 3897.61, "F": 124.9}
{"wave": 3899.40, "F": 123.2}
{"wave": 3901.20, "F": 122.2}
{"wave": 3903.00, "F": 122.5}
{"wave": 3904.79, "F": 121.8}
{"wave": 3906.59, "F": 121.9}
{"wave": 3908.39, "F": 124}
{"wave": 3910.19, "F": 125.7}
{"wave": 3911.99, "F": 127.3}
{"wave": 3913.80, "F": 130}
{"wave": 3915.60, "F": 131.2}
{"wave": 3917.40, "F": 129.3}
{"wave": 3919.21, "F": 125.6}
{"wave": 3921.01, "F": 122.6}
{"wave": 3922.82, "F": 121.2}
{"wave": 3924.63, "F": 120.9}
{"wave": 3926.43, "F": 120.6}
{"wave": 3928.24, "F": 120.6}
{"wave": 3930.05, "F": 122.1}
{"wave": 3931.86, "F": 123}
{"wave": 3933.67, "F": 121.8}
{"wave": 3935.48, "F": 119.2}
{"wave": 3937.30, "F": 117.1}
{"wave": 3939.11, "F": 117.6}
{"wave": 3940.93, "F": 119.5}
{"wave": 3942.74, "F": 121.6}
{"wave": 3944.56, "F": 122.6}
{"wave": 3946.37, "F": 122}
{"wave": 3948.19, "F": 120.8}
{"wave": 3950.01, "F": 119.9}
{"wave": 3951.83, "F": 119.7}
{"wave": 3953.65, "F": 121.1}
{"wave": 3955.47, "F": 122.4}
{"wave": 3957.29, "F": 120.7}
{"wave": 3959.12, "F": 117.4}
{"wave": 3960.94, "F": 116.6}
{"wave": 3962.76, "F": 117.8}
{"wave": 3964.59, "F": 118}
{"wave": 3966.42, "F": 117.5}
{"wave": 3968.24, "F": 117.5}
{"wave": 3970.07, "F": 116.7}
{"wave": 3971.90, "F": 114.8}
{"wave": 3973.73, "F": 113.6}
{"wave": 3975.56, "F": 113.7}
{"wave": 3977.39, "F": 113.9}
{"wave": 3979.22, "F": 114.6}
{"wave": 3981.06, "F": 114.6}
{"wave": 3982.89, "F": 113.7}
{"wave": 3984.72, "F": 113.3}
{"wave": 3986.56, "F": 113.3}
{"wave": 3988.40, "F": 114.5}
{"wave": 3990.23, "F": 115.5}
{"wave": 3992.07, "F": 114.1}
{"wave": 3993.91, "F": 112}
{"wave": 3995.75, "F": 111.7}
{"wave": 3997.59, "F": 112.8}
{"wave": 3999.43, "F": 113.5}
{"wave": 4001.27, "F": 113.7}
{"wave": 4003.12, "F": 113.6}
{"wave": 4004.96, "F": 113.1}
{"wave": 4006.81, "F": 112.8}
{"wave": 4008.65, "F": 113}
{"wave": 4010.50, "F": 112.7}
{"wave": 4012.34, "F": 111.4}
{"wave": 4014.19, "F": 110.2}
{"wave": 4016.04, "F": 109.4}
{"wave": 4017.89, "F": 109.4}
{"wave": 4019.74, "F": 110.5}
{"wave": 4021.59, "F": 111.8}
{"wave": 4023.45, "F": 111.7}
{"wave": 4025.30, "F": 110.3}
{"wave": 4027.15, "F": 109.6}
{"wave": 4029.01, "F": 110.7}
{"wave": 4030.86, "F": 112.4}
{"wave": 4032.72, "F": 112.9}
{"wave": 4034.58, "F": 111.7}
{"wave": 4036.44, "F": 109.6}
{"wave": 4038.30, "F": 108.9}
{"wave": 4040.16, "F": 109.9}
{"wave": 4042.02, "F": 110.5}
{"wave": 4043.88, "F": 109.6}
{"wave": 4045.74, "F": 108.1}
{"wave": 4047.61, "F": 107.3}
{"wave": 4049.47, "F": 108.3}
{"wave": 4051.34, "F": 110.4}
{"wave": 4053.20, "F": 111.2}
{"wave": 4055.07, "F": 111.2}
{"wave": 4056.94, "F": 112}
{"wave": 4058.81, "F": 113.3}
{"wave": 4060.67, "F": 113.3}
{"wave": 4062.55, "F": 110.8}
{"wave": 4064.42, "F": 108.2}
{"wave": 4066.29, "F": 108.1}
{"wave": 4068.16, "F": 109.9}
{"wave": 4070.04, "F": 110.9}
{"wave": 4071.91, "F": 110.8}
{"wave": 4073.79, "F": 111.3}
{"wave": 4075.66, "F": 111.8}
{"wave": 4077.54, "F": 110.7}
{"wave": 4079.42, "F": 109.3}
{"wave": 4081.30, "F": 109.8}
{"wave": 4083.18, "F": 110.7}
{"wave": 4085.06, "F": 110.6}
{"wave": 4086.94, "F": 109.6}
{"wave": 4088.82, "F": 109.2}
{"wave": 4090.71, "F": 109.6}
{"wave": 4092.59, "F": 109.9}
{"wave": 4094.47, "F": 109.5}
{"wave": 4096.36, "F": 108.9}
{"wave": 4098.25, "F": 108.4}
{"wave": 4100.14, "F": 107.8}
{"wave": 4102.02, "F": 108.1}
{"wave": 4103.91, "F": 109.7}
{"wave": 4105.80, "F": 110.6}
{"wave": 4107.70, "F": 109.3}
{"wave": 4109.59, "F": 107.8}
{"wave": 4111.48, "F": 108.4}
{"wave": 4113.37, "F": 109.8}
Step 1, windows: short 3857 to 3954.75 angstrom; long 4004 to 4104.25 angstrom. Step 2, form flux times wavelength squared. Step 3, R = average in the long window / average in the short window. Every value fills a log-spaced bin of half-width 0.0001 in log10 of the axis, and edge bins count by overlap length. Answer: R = 0.94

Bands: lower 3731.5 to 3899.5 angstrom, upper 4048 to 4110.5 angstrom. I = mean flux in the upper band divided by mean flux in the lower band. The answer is 0.82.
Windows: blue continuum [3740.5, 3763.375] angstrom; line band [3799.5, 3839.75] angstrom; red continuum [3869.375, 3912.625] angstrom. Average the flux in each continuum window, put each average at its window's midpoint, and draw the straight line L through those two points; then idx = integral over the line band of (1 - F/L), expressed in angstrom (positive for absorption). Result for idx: 0.0 angstrom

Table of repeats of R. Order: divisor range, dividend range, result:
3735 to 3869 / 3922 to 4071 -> 0.93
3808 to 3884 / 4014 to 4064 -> 0.92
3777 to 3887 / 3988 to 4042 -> 0.91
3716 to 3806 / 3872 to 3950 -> 0.96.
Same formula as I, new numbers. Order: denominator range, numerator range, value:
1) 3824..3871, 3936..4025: 0.86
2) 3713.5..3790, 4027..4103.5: 0.78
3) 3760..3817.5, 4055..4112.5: 0.81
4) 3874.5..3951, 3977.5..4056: 0.90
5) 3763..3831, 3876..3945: 0.92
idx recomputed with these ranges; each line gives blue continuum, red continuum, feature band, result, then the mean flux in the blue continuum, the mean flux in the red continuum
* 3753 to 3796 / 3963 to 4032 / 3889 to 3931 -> -0.68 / 137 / 113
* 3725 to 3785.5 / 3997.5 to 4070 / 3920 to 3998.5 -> 0.73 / 141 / 111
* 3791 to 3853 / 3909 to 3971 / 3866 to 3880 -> -0.35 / 134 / 121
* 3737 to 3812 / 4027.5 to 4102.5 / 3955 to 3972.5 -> 0.26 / 138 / 110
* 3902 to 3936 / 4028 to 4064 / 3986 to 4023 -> 0.80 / 124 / 111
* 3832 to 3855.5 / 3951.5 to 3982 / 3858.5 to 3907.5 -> -0.16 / 134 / 117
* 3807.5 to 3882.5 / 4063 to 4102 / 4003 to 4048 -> 1.76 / 133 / 110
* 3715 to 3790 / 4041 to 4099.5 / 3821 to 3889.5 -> -1.05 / 141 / 110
